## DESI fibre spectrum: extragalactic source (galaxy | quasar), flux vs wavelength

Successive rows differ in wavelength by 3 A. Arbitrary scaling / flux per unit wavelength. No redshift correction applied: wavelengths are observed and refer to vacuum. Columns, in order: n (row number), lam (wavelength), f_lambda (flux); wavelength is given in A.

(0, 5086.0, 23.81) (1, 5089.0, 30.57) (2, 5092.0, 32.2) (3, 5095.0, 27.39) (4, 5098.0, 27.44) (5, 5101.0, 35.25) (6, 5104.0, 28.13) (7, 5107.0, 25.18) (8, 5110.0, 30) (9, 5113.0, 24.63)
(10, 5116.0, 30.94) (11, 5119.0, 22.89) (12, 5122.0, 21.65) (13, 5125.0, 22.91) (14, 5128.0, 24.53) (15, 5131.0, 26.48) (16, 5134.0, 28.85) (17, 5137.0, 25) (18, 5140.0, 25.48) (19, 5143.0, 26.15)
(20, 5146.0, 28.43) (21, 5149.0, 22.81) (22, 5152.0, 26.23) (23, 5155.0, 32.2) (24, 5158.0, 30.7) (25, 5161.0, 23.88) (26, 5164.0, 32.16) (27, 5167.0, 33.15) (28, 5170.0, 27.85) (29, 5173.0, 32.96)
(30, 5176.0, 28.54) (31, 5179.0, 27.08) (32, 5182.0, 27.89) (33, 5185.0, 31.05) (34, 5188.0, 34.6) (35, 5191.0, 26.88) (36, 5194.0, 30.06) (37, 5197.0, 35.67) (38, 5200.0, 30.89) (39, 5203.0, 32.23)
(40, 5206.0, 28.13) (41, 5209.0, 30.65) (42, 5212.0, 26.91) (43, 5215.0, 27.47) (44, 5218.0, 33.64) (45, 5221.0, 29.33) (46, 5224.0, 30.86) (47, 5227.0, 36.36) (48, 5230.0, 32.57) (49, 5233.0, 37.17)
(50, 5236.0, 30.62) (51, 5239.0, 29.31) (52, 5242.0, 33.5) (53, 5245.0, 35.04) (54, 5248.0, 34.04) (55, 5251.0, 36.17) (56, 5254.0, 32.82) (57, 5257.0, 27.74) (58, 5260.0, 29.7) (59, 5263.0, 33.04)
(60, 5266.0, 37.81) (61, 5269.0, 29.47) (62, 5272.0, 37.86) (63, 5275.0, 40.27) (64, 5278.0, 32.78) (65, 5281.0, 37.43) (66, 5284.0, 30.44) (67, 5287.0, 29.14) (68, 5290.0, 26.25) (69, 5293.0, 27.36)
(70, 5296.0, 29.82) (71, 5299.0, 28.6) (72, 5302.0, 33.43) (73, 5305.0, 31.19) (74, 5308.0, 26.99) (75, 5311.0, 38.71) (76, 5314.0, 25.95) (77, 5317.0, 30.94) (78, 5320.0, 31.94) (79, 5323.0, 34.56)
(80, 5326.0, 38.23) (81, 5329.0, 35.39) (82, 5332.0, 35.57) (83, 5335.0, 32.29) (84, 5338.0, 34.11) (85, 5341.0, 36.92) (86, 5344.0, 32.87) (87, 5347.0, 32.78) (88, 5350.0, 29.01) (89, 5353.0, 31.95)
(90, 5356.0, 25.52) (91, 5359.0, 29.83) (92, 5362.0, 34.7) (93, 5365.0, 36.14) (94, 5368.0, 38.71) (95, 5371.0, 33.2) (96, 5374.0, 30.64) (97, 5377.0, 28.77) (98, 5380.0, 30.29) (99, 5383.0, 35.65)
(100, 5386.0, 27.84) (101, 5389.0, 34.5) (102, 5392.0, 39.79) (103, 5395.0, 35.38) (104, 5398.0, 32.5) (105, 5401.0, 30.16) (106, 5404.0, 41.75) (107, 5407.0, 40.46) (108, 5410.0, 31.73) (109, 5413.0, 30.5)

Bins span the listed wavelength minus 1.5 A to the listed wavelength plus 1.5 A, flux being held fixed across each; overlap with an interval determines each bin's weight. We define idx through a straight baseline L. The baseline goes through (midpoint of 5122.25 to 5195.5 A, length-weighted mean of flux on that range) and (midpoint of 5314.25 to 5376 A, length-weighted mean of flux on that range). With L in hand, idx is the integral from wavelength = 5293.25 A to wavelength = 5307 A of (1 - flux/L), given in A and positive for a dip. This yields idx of 0.7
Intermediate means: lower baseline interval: 28.1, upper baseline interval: 33.1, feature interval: 30.3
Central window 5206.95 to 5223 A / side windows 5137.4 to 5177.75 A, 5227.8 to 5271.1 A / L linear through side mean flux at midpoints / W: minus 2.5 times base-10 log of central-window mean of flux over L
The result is 0.06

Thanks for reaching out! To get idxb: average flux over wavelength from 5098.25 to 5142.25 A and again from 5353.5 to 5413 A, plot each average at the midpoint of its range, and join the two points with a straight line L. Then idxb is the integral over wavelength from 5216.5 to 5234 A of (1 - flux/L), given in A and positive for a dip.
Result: -2.31 A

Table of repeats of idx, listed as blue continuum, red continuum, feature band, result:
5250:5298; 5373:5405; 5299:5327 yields 0.4 A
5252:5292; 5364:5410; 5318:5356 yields 0.1 A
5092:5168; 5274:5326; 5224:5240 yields -1.7 A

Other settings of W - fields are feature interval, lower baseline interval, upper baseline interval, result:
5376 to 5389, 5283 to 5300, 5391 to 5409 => 0.132 mag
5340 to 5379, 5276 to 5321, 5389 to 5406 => 0.054 mag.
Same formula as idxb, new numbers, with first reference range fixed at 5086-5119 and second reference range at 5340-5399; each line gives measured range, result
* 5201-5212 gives 0.1 A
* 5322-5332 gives -1.2 A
